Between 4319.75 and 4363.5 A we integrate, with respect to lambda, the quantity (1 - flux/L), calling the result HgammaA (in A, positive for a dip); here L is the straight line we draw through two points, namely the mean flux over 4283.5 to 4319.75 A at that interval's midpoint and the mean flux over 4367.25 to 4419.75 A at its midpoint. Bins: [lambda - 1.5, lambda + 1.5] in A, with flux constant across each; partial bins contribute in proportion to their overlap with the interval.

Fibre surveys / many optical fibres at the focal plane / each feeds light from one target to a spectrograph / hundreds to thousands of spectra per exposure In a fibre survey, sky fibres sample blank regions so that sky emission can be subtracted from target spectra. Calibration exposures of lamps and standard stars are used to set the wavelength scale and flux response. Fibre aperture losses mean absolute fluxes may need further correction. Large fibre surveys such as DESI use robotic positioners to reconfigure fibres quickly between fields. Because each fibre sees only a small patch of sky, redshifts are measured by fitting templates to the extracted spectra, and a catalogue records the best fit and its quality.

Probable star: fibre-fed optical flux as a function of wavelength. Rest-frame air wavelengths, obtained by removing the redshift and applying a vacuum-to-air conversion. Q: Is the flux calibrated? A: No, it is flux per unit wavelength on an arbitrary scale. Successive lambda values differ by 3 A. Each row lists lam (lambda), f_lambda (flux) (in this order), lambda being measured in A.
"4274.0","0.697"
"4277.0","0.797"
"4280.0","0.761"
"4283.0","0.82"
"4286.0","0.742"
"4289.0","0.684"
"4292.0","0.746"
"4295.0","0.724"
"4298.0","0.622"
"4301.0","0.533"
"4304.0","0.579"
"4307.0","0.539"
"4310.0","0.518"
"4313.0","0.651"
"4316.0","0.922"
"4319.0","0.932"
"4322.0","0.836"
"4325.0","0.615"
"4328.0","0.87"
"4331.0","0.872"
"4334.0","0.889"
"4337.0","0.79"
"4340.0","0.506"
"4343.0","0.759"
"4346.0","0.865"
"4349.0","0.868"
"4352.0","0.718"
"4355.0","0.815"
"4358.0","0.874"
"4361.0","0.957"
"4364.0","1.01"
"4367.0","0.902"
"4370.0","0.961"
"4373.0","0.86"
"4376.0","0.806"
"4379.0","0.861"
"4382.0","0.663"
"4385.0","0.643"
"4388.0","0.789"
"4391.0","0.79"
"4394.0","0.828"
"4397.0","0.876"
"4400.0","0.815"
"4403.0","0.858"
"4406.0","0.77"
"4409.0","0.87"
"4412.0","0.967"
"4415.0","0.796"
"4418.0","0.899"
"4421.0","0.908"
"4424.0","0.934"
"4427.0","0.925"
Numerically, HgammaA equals -3.7 A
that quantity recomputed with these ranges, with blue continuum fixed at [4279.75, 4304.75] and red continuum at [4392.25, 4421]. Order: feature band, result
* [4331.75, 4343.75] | 0.2 A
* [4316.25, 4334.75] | -2.5 A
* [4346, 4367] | -2.5 A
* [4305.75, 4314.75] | 1.7 A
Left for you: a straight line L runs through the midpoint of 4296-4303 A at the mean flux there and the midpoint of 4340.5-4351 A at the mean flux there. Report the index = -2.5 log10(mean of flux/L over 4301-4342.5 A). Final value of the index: -0.06 mag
